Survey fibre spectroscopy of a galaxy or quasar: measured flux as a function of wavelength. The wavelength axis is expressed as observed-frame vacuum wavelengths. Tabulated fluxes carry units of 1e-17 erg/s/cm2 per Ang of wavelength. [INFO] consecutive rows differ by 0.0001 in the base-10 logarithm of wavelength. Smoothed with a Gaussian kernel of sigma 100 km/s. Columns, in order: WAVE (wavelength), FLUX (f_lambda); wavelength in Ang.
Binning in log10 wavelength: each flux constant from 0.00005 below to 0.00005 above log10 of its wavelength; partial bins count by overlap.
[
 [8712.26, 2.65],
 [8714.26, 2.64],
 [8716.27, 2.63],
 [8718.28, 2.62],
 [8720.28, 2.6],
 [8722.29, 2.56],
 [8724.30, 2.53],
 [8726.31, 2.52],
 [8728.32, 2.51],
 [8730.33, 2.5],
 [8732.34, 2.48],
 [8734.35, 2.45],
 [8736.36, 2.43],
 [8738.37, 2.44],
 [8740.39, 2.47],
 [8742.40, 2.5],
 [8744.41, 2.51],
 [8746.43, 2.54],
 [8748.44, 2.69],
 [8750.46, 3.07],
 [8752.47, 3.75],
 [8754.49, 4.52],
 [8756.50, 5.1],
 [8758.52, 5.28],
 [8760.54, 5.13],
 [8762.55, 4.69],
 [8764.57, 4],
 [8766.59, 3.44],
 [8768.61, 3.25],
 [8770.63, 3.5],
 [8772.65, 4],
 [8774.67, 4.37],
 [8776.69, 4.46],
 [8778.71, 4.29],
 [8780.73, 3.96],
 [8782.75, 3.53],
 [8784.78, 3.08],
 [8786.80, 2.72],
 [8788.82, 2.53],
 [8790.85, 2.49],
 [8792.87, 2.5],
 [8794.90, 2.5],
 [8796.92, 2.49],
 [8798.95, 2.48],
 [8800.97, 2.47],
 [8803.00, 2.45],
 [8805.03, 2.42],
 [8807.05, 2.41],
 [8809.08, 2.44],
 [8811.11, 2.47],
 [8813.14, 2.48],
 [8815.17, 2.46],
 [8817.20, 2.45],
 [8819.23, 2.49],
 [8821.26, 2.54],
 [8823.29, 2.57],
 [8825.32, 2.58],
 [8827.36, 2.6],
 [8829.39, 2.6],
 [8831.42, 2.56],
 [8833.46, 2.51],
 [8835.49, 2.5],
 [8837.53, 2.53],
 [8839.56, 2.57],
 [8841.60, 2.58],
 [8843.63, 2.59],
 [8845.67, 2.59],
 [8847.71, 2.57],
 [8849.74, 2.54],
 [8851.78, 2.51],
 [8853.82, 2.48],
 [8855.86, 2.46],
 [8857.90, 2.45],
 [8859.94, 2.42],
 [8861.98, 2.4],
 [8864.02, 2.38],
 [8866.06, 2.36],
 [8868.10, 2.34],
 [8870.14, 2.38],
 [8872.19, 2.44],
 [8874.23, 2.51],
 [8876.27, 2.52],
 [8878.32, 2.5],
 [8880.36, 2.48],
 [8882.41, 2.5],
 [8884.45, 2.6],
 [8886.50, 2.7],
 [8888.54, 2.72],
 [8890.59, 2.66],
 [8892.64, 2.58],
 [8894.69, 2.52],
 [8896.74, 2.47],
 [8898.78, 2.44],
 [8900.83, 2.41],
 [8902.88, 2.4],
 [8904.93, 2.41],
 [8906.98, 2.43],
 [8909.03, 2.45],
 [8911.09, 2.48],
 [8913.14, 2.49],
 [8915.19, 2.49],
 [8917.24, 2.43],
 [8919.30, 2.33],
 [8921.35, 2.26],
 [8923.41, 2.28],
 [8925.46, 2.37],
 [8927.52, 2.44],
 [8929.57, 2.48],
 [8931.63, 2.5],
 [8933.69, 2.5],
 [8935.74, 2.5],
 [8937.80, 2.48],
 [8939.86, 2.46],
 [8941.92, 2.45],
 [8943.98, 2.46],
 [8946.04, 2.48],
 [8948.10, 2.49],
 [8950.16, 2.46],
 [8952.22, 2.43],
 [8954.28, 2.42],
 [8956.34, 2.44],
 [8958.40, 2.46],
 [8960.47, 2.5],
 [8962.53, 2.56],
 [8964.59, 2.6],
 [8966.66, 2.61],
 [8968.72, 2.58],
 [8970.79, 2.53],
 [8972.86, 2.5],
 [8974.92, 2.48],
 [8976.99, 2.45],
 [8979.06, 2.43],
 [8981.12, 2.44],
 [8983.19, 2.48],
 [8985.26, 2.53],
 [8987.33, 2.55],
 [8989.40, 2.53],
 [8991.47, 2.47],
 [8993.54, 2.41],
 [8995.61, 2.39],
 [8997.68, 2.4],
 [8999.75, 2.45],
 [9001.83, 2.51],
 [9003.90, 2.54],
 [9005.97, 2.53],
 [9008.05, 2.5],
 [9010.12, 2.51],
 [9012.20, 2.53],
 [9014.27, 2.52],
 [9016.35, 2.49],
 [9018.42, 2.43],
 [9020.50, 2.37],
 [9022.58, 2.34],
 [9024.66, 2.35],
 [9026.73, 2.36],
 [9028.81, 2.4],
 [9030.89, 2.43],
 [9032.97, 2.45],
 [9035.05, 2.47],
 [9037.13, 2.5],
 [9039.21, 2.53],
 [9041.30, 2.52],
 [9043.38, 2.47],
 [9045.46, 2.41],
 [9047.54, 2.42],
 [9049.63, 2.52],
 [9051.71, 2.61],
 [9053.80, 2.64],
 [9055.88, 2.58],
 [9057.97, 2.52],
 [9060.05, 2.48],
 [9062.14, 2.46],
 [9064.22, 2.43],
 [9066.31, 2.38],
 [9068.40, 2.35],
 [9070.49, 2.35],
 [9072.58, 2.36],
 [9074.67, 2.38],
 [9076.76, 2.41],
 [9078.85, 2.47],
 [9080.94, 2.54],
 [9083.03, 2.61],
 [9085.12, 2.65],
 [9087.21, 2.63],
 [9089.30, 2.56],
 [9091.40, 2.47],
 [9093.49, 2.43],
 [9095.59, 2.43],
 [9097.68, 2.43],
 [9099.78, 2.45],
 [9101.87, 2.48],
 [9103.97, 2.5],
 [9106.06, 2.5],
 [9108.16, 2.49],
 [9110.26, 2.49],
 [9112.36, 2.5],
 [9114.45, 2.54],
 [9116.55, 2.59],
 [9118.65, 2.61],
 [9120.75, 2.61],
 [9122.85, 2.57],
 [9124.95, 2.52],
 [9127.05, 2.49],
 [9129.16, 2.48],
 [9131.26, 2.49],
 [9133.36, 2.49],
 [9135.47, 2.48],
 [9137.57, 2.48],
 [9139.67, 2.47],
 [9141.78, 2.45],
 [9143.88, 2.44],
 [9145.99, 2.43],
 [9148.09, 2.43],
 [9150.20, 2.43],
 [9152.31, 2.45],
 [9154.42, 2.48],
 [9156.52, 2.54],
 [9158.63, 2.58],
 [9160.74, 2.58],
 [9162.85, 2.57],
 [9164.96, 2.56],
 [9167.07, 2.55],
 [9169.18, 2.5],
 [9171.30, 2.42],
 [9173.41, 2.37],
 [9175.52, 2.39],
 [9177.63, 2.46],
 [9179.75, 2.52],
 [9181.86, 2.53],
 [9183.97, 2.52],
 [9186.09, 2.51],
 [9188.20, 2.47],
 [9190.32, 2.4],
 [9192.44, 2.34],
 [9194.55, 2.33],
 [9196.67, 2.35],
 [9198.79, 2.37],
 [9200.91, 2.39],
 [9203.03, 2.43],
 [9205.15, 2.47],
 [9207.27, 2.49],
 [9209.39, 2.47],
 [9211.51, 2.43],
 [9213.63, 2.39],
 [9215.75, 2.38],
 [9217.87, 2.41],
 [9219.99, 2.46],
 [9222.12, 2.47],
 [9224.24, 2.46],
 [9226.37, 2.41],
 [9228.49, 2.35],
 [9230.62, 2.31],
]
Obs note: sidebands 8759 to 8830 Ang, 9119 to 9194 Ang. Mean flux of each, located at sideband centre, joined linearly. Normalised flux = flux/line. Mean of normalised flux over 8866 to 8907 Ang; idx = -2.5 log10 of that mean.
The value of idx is 0.170 mag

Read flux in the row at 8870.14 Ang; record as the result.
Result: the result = 2.38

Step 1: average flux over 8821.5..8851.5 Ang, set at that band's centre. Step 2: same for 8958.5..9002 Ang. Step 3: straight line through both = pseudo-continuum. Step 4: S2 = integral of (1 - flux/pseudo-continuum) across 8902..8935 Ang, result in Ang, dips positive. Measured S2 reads 1.3 Ang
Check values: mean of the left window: 2.56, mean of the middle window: 2.42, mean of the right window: 2.49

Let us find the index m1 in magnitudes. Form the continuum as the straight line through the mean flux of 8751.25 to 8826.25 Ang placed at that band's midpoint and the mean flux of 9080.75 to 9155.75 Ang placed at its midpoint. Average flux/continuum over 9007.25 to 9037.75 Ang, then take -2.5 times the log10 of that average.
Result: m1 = 0.12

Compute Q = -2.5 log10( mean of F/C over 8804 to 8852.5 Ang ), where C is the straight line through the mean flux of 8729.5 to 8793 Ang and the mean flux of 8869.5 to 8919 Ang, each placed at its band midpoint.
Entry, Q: 0.17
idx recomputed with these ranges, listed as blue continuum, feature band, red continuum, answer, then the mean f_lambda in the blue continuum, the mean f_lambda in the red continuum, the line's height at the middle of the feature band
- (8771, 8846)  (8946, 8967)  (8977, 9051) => 0.03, 2.8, 2.46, 2.56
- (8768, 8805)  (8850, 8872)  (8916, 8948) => 0.15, 3.15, 2.43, 2.78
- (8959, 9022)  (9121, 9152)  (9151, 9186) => 0.01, 2.49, 2.5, 2.5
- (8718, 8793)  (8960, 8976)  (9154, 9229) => 0.13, 3.28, 2.45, 2.88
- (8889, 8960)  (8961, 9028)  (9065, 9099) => -0.01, 2.45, 2.46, 2.46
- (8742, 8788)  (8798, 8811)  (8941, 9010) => 0.40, 3.77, 2.49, 3.53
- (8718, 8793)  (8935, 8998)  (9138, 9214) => 0.16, 3.28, 2.46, 2.87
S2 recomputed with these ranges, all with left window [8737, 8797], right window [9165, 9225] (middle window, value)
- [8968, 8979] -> 1.8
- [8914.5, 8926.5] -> 2.9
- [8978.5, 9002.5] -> 3.8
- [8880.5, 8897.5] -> 3.1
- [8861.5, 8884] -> 5.4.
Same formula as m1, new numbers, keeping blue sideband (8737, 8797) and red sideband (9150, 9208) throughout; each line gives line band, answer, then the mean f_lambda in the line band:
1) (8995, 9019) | 0.16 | 2.49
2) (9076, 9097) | 0.07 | 2.52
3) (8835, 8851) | 0.27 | 2.56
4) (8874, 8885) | 0.26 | 2.52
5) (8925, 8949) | 0.23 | 2.47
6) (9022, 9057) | 0.14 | 2.47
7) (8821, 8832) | 0.28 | 2.58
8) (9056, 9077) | 0.13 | 2.42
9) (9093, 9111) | 0.08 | 2.47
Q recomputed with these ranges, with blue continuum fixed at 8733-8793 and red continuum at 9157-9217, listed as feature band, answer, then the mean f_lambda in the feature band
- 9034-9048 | 0.13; 2.48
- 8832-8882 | 0.29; 2.48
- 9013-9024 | 0.18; 2.43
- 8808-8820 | 0.33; 2.46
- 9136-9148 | 0.05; 2.46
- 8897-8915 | 0.27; 2.44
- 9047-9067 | 0.11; 2.51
